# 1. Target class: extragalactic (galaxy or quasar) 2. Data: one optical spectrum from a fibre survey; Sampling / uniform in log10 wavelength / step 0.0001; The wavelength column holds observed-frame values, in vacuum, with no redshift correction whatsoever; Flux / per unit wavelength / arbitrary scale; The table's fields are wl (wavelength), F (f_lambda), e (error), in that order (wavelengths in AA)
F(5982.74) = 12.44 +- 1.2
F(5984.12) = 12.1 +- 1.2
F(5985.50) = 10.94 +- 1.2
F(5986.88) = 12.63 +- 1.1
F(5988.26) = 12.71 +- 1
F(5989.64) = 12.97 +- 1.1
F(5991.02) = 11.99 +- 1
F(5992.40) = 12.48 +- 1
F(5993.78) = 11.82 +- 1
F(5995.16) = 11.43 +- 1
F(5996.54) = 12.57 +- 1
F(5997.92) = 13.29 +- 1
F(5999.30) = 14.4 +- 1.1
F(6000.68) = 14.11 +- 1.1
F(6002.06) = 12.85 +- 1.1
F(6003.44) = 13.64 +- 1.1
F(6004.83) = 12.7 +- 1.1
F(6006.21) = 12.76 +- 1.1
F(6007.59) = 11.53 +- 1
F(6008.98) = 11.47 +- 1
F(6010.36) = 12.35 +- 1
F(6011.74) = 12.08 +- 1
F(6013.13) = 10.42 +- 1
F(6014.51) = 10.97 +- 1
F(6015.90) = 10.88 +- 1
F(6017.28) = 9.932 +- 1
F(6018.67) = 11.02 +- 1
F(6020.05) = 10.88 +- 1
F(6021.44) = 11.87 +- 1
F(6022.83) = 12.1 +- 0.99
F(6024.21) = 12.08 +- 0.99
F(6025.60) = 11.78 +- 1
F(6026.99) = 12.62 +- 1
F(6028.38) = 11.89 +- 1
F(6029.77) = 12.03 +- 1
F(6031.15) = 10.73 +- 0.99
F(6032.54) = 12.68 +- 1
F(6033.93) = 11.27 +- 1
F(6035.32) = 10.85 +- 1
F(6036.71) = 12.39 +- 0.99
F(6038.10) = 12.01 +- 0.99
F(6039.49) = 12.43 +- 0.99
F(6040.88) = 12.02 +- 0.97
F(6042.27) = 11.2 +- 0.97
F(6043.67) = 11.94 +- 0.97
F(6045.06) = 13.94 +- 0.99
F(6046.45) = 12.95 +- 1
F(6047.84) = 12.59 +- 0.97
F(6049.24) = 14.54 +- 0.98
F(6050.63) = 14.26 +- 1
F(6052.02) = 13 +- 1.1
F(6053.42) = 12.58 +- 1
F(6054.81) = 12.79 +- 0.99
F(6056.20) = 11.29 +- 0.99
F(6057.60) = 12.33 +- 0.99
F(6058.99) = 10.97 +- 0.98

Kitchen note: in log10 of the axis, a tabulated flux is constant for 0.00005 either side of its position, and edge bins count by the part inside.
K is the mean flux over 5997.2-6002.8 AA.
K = 13.7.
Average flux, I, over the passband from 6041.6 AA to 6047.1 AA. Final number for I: 12.5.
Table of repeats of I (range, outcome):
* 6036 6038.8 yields 12.2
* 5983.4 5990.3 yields 12.3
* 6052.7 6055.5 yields 12.7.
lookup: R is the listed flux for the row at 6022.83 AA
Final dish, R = 12.1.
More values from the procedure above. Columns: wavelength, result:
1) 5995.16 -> 11.43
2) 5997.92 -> 13.29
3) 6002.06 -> 12.85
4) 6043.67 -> 11.94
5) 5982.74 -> 12.44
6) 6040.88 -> 12.02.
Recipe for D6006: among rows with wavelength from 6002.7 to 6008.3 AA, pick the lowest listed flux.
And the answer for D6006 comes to 11.53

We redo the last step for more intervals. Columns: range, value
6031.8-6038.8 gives 10.85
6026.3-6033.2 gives 10.73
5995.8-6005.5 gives 12.57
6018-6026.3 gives 10.88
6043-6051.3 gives 11.94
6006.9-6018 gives 9.932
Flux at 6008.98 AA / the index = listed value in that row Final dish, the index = 11.47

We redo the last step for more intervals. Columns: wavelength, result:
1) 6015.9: 10.88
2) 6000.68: 14.11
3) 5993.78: 11.82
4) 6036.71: 12.39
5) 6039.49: 12.43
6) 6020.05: 10.88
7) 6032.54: 12.68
